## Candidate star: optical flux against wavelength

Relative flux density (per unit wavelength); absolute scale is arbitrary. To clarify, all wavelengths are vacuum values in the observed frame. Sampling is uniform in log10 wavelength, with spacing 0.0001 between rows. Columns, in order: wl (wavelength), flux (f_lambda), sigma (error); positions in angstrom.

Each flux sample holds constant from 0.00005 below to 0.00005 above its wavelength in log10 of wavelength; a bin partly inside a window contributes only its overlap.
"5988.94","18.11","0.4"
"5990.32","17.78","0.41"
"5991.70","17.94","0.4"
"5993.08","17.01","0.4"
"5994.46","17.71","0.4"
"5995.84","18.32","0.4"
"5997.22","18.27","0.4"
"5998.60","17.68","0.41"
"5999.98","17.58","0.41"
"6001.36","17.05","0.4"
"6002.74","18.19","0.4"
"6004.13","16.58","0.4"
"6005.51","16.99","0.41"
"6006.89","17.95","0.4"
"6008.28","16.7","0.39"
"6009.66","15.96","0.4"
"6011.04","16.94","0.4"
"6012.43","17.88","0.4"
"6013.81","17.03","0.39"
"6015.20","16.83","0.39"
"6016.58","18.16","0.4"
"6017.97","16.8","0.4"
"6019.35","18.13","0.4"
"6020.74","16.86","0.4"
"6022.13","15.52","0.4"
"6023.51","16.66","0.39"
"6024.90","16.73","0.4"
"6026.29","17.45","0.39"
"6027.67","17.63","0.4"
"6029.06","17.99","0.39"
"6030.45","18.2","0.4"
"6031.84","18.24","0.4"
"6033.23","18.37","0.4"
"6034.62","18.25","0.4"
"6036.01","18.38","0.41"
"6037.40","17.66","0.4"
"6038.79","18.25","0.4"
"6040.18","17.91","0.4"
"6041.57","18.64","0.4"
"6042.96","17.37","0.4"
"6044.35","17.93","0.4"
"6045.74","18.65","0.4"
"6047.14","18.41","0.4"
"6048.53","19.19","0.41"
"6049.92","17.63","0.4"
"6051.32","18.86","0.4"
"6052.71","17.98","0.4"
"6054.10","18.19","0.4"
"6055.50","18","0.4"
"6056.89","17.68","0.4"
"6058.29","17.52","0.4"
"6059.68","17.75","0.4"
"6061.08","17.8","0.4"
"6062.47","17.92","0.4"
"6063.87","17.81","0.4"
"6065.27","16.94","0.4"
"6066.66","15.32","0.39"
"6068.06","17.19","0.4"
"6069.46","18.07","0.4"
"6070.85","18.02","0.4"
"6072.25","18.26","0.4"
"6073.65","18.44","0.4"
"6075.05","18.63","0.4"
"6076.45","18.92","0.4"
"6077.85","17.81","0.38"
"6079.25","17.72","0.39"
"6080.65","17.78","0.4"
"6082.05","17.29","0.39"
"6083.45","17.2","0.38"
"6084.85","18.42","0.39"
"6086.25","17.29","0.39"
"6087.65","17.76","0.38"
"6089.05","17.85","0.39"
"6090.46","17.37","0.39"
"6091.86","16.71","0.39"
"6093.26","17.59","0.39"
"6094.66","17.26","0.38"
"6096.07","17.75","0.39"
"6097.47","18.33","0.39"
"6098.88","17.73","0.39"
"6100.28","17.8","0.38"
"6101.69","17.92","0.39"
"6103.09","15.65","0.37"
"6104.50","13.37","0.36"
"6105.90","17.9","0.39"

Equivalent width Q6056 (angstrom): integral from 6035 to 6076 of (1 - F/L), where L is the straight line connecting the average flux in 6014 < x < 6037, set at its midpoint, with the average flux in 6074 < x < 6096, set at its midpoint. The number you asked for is -0.80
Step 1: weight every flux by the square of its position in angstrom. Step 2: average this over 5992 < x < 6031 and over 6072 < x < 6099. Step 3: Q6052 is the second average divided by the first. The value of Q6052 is 1.05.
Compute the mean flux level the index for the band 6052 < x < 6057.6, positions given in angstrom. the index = 18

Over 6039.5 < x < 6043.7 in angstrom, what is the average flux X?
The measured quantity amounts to 18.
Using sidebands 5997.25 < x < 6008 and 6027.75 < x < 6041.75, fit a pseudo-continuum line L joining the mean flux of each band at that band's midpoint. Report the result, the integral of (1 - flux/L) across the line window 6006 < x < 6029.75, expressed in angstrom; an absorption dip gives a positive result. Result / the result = 0.87 angstrom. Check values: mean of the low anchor 17.5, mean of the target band 17.1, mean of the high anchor 18.1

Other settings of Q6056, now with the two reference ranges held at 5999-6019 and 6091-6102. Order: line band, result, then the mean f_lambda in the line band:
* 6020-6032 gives 0.1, 17.2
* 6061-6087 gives -0.3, 17.7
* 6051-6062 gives -0.3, 18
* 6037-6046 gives -0.4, 18.1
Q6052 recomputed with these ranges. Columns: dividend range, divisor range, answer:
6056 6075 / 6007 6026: 1.06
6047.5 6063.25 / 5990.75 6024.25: 1.06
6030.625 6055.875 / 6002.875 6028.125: 1.08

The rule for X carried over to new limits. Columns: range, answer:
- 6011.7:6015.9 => 17.2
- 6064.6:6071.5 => 17.1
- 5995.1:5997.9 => 18.3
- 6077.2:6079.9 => 17.8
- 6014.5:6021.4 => 17.4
